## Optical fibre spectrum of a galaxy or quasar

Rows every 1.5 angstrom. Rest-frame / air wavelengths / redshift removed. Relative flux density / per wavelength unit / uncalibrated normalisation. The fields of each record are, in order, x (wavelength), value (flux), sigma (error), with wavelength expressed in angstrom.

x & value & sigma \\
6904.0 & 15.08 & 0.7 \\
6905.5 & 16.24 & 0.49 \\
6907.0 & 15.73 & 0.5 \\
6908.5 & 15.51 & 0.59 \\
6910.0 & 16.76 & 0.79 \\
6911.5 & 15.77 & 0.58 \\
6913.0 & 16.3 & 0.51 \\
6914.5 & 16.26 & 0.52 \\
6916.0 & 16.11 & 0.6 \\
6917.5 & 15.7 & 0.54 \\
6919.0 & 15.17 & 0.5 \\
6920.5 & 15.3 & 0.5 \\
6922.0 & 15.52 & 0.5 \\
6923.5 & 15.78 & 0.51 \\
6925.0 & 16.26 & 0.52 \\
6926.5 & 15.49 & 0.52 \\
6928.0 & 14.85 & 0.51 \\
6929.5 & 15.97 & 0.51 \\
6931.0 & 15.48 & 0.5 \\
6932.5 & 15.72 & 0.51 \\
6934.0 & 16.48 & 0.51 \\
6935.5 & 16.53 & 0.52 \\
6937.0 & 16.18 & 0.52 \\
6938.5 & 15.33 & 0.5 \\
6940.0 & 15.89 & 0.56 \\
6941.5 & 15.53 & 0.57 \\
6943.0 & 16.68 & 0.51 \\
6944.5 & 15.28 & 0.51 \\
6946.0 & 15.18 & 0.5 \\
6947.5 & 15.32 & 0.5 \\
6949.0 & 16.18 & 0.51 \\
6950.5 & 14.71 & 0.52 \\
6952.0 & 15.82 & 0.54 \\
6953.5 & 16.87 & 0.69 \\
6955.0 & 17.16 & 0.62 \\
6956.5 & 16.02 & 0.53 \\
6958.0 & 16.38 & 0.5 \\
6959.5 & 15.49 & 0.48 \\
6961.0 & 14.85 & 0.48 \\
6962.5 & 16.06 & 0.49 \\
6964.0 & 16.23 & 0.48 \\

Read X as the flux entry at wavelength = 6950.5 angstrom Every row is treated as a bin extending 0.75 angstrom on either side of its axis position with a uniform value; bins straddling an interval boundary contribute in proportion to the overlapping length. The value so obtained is 14.71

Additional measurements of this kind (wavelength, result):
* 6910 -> 16.76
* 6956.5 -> 16.02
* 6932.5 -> 15.72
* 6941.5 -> 15.53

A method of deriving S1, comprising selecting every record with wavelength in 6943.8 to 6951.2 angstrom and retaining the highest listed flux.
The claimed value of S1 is 16.18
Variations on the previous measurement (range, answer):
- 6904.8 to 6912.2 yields 16.76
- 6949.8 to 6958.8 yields 17.16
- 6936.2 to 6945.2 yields 16.68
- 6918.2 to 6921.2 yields 15.3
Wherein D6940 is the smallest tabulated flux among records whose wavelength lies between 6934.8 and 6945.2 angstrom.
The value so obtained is 15.28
